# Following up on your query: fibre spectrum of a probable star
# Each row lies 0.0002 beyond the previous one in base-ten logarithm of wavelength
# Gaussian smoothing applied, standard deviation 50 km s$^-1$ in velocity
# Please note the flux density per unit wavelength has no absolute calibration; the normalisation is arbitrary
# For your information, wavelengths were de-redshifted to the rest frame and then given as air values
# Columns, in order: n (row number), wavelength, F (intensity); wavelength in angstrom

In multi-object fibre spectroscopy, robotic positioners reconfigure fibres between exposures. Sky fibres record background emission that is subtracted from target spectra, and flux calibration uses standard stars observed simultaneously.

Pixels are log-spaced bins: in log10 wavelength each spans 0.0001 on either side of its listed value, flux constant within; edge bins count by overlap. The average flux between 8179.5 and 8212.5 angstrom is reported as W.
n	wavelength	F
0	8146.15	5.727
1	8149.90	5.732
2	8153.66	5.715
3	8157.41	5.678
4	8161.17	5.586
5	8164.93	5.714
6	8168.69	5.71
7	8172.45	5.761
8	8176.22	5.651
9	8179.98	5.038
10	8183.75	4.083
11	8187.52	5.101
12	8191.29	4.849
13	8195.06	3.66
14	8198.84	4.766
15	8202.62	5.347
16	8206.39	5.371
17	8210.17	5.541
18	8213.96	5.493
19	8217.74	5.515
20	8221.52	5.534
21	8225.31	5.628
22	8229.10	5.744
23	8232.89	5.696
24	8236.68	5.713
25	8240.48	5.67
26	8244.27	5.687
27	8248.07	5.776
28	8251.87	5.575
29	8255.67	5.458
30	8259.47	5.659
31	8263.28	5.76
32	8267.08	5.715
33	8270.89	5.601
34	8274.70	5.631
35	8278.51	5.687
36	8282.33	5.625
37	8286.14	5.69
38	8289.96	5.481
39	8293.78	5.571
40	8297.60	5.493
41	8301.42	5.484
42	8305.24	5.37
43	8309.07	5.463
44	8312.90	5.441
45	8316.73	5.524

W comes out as 4.86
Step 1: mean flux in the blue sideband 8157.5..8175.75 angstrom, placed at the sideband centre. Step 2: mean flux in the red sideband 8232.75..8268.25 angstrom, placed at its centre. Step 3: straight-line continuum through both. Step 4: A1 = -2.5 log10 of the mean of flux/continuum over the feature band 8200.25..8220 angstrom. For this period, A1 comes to 0.046 mag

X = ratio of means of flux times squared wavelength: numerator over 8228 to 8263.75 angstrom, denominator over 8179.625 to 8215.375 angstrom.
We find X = 1.17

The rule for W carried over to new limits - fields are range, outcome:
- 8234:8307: 5.61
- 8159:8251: 5.36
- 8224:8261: 5.66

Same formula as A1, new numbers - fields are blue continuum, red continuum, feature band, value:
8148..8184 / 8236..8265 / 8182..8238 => 0.08 mag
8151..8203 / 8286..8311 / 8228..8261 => -0.06 mag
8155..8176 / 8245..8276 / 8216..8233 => 0.01 mag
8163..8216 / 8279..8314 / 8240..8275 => -0.05 mag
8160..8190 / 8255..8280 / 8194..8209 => 0.11 mag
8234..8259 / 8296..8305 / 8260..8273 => -0.02 mag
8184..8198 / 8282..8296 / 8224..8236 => -0.16 mag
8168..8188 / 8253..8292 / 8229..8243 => -0.05 mag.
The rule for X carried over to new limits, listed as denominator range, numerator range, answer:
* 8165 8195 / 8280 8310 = 1.11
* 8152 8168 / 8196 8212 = 0.92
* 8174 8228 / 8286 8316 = 1.10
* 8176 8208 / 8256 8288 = 1.19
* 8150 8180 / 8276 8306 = 1.01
